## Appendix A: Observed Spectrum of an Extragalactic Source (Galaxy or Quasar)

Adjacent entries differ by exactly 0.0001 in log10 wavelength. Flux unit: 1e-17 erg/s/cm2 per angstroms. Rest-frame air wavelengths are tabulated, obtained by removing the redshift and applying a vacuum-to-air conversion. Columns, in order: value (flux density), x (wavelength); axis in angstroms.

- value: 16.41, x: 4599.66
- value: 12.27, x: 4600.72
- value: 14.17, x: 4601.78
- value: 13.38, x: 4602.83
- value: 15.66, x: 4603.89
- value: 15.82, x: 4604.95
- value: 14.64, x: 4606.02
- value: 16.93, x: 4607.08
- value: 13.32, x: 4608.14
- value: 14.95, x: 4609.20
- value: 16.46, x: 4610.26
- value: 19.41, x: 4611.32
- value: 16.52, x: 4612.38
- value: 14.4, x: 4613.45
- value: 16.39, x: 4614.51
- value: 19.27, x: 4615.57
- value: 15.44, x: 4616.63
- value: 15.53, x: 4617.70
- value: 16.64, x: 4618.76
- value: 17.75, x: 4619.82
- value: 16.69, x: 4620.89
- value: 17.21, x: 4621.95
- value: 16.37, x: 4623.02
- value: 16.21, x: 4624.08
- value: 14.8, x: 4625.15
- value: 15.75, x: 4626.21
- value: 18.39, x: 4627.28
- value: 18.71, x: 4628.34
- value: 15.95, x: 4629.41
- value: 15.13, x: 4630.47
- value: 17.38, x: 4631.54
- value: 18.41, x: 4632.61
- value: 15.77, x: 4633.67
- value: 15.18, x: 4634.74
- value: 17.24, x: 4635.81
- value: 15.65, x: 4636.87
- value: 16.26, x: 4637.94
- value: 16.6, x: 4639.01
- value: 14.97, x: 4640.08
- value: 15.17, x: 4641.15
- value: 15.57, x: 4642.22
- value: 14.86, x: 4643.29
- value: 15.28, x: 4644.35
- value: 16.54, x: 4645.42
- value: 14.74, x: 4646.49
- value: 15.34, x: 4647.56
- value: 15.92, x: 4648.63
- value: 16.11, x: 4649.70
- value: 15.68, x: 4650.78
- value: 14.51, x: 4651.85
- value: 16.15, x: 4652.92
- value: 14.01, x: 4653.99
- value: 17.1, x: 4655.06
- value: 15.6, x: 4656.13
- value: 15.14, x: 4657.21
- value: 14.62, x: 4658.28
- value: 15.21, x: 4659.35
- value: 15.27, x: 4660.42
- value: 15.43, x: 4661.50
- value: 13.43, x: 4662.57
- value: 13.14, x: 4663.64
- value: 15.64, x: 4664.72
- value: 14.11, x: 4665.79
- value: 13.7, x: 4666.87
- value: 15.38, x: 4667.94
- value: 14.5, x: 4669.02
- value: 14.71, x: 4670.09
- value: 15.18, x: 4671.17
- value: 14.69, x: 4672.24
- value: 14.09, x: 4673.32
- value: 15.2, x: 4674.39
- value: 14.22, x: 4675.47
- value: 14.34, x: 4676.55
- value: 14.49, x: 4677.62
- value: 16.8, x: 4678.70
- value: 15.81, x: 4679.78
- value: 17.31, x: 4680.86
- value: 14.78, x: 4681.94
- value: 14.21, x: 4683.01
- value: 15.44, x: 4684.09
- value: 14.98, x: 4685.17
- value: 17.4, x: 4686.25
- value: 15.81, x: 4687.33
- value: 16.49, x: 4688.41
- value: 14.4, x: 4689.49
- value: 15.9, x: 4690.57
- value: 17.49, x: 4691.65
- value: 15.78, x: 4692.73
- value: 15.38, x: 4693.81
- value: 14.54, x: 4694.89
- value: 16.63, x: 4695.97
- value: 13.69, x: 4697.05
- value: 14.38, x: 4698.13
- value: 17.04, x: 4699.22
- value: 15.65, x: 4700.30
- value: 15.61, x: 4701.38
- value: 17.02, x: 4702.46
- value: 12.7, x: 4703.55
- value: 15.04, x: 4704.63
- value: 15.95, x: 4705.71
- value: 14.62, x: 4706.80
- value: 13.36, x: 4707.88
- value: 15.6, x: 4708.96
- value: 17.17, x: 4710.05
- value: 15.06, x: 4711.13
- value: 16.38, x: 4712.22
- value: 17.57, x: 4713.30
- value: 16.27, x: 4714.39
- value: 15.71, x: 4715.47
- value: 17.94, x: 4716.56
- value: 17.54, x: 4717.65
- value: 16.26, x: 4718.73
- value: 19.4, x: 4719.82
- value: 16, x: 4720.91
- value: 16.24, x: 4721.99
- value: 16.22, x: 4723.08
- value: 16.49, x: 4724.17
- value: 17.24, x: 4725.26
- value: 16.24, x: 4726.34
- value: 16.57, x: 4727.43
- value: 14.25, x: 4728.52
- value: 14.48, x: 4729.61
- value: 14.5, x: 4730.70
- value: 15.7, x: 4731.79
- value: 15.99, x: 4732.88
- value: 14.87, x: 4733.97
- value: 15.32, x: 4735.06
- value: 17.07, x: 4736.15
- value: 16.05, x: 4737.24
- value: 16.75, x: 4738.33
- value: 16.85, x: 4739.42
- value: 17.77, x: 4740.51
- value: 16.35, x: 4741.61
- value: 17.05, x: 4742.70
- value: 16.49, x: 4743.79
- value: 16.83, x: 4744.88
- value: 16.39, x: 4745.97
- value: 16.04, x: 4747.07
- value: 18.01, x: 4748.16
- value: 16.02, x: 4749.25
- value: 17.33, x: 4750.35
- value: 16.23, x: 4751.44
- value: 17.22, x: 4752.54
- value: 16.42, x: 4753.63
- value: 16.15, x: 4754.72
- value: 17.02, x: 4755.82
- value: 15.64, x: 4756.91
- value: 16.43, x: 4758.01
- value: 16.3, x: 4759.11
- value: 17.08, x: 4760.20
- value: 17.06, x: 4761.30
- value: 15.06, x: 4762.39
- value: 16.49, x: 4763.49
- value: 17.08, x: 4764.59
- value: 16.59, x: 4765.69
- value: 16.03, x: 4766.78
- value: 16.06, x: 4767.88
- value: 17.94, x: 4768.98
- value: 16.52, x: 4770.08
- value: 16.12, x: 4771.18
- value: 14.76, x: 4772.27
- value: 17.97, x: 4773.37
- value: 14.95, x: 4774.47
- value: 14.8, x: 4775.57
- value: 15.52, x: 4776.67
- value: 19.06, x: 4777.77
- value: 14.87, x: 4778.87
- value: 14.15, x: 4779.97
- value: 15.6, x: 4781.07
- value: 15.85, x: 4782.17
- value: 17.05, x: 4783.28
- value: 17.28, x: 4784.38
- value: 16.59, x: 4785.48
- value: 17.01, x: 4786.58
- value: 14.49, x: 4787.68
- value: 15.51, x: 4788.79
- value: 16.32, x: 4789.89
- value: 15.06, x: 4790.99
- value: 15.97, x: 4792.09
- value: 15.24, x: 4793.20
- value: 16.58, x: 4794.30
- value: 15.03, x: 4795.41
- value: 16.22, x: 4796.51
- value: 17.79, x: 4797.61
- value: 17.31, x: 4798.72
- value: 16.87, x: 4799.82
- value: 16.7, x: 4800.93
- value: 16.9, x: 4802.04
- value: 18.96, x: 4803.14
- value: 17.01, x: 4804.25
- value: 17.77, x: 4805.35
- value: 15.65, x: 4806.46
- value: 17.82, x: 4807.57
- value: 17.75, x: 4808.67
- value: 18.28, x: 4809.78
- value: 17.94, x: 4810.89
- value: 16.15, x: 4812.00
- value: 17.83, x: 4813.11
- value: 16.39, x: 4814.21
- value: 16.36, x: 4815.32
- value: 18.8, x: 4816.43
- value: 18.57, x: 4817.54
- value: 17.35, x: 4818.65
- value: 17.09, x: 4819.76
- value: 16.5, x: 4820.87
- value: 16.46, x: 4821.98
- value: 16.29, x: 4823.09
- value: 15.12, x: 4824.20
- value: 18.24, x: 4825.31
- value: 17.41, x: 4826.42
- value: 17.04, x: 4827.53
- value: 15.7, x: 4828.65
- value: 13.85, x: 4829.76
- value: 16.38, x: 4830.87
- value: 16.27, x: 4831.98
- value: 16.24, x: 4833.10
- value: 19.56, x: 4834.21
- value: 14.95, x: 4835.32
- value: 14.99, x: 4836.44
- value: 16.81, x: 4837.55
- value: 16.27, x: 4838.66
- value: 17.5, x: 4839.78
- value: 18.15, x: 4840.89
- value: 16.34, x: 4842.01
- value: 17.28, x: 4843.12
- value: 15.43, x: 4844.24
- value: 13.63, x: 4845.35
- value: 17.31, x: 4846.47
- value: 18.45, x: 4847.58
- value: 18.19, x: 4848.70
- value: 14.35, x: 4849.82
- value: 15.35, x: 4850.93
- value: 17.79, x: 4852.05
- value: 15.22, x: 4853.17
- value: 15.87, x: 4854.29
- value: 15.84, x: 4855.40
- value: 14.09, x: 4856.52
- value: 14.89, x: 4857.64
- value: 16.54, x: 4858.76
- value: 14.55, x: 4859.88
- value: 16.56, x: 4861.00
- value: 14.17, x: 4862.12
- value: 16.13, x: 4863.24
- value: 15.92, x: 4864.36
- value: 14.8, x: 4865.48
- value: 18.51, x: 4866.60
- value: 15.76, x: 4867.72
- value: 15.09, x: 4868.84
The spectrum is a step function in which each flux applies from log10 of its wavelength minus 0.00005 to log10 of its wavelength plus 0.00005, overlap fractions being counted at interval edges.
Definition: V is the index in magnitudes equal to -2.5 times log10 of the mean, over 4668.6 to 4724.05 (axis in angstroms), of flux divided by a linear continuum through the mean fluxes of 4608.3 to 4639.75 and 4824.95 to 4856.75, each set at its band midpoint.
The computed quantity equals 0.05 mag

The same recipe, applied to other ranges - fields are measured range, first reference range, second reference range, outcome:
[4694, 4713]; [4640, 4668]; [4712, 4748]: 0.04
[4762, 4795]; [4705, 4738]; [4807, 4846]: 0.02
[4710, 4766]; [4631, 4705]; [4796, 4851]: -0.03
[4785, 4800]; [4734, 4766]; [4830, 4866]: 0.02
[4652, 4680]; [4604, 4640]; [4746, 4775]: 0.10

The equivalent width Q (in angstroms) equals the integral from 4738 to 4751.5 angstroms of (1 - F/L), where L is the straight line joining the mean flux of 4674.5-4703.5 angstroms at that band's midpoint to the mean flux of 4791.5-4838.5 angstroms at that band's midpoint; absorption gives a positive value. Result -0.6 angstroms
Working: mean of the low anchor 15.5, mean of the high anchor 16.8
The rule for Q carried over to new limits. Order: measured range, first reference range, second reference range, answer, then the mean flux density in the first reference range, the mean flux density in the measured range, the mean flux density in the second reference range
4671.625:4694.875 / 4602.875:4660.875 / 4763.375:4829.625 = 1.04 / 16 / 15.5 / 16.6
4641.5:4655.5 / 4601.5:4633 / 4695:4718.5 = 0.50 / 16.3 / 15.5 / 15.7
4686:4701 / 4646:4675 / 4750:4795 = -0.37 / 15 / 15.7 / 16.2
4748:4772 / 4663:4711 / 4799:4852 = -0.70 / 15.2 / 16.5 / 16.8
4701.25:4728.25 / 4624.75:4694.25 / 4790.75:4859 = -0.45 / 15.5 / 16.2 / 16.6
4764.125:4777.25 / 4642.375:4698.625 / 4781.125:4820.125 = 0.21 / 15.2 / 16.2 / 16.8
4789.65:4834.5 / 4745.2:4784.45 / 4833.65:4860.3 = -1.52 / 16.4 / 16.8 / 16.2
